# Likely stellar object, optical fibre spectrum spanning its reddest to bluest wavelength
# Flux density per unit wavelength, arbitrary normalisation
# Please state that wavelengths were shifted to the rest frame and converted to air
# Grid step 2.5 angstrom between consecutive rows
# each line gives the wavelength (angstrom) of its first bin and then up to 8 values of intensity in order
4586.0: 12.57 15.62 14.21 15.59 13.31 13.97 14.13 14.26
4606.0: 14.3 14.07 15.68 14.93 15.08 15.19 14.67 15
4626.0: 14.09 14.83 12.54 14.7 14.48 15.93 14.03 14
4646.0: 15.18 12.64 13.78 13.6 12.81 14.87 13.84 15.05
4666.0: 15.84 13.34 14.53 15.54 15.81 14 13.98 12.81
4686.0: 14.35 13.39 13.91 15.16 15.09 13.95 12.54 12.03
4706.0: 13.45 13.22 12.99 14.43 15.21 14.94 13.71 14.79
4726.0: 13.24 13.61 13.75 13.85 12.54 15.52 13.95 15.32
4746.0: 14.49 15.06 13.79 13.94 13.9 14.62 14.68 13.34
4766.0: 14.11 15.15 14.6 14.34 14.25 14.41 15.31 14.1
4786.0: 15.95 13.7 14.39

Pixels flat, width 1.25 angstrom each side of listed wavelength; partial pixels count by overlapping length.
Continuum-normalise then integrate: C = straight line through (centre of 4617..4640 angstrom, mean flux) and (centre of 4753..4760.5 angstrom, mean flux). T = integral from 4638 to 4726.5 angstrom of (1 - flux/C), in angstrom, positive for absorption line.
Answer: 2.1 angstrom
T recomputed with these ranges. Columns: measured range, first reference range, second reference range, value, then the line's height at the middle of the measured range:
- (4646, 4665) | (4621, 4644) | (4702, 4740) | 0.47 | 14.3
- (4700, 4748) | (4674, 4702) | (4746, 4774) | 1.14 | 14.2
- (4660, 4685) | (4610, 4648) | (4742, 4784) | 0.17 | 14.6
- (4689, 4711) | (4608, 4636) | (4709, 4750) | 1.06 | 14.3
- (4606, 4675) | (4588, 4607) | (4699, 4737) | -1.68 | 14.1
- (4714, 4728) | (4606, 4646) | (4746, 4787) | 0.17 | 14.5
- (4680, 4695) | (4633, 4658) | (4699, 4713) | -0.70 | 13.3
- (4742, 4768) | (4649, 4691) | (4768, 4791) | 0.31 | 14.5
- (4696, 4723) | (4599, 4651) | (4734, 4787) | 1.30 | 14.4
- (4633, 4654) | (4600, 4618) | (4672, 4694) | 0.33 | 14.5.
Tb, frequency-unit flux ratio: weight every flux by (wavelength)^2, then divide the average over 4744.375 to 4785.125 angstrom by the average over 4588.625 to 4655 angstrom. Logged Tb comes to 1.06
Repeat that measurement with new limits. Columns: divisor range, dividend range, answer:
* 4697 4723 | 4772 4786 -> 1.10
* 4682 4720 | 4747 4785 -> 1.07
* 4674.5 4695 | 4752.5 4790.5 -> 1.05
